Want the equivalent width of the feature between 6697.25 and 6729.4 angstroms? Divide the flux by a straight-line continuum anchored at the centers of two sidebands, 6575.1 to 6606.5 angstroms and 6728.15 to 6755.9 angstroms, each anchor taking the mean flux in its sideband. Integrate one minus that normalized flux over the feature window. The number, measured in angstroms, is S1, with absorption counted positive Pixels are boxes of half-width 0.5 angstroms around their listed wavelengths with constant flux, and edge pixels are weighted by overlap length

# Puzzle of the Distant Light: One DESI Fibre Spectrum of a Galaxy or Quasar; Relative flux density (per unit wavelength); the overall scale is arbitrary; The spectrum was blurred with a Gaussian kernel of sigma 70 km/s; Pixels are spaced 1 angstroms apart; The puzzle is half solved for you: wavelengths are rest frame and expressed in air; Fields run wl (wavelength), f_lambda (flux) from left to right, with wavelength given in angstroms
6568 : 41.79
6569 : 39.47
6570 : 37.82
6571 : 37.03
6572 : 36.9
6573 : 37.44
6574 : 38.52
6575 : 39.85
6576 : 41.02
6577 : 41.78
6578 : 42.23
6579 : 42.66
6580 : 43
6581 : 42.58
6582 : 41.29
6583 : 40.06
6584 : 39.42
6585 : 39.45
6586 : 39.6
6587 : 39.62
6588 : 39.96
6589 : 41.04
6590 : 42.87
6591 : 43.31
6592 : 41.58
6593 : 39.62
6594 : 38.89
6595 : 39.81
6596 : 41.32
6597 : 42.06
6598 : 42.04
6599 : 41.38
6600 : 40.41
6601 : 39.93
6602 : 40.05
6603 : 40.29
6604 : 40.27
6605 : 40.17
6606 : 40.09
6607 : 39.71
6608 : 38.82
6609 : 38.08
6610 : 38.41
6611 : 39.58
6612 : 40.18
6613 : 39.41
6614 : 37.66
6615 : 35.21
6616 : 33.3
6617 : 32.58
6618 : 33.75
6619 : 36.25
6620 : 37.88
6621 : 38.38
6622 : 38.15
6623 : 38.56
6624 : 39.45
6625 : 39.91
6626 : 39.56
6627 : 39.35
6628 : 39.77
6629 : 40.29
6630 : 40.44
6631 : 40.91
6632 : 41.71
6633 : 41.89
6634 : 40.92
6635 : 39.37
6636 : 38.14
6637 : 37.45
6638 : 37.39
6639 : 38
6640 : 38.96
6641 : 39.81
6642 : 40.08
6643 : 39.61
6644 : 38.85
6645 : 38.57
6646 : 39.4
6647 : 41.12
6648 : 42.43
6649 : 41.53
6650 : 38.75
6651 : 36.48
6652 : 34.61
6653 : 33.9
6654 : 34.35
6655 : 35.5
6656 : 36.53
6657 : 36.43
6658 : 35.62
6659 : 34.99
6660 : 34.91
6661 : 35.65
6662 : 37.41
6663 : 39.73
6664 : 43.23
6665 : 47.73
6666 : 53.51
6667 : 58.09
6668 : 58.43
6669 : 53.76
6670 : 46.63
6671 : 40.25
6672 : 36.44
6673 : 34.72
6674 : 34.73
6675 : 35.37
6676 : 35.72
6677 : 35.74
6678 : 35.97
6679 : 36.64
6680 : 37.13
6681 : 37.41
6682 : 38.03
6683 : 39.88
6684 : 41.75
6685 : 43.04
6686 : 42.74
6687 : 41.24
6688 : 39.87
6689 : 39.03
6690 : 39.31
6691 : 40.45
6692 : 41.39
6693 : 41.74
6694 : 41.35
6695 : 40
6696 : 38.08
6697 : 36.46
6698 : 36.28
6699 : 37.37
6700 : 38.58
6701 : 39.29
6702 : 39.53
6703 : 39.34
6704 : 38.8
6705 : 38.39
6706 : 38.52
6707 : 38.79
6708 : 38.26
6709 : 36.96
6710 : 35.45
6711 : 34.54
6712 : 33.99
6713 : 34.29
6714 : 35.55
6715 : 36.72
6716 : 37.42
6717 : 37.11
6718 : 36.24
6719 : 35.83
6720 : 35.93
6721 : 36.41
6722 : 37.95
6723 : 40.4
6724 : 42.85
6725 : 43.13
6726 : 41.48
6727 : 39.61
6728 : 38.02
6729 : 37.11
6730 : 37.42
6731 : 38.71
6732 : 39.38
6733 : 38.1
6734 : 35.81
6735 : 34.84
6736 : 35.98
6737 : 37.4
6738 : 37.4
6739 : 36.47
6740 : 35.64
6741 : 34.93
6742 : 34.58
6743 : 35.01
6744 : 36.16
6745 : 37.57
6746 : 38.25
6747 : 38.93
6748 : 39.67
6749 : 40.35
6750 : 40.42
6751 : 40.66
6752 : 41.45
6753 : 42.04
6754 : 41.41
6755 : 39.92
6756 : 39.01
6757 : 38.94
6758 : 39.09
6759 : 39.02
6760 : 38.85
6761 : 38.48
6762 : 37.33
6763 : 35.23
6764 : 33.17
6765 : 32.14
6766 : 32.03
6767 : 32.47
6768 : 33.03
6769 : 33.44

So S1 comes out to 0.6 angstroms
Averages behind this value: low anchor 40.9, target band 37.8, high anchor 38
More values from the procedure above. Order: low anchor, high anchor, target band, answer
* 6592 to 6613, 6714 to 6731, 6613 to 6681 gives 0.4 angstroms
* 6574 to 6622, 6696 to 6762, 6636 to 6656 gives 0.4 angstroms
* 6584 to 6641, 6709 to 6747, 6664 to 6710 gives -3.1 angstroms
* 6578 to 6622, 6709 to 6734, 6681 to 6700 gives -0.8 angstroms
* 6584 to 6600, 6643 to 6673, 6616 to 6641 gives 1.3 angstroms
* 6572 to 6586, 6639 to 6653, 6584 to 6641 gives 0.6 angstroms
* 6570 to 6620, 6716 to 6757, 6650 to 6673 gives -1.2 angstroms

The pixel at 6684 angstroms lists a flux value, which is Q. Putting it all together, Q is 41.75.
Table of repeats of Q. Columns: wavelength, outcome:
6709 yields 36.96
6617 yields 32.58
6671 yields 40.25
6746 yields 38.25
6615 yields 35.21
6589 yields 41.04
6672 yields 36.44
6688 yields 39.87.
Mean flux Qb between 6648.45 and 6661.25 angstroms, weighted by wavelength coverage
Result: 36.1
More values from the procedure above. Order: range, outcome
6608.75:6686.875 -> 39.3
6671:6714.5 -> 38.1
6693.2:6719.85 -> 37.5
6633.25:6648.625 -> 39.4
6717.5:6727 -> 38.9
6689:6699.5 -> 39.2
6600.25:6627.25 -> 38.3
